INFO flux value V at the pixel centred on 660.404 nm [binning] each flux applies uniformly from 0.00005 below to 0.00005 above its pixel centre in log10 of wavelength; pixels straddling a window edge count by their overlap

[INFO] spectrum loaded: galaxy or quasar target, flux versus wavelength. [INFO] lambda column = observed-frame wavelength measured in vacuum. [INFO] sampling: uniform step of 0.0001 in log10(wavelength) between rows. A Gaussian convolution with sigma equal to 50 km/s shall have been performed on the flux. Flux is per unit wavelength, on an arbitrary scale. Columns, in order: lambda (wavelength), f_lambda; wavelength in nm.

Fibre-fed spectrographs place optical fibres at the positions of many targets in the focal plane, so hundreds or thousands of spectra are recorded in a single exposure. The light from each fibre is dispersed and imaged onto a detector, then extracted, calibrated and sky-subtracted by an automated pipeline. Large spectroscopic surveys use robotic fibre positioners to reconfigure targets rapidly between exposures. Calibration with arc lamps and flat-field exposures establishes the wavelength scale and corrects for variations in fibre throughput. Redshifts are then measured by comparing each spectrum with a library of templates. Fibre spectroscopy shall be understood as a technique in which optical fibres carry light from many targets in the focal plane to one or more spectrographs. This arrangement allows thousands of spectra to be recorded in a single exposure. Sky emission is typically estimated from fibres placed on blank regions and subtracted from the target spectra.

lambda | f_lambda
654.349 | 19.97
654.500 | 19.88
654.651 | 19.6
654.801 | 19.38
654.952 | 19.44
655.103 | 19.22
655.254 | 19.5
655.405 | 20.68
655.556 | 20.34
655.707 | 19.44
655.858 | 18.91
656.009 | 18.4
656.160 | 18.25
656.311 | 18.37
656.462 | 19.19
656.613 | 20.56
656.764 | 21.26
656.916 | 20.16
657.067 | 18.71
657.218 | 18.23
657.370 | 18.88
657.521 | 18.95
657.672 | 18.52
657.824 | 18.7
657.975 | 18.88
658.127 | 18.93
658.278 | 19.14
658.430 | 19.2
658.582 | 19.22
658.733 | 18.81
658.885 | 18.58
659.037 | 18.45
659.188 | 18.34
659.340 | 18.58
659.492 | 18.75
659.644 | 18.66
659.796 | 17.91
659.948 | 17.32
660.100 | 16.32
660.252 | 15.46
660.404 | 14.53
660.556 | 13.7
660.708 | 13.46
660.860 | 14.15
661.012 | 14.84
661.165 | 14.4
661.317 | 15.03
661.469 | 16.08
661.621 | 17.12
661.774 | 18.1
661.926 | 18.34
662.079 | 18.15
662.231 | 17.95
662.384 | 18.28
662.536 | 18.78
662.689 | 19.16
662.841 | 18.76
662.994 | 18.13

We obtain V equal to 14.53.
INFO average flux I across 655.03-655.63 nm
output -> 19.9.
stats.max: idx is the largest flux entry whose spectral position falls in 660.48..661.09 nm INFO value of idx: 14.84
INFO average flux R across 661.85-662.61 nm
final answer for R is 18.3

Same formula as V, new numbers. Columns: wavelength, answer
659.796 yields 17.91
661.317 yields 15.03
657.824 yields 18.7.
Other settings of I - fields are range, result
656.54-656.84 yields 20.9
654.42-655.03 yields 19.6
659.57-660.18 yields 17.5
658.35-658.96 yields 18.9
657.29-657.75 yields 18.8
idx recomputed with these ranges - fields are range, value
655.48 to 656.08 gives 20.34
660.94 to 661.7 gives 17.12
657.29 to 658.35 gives 19.14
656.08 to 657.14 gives 21.26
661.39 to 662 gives 18.34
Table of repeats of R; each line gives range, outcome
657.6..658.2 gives 18.7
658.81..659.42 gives 18.5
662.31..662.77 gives 18.8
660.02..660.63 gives 15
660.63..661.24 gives 14.2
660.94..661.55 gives 15.1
